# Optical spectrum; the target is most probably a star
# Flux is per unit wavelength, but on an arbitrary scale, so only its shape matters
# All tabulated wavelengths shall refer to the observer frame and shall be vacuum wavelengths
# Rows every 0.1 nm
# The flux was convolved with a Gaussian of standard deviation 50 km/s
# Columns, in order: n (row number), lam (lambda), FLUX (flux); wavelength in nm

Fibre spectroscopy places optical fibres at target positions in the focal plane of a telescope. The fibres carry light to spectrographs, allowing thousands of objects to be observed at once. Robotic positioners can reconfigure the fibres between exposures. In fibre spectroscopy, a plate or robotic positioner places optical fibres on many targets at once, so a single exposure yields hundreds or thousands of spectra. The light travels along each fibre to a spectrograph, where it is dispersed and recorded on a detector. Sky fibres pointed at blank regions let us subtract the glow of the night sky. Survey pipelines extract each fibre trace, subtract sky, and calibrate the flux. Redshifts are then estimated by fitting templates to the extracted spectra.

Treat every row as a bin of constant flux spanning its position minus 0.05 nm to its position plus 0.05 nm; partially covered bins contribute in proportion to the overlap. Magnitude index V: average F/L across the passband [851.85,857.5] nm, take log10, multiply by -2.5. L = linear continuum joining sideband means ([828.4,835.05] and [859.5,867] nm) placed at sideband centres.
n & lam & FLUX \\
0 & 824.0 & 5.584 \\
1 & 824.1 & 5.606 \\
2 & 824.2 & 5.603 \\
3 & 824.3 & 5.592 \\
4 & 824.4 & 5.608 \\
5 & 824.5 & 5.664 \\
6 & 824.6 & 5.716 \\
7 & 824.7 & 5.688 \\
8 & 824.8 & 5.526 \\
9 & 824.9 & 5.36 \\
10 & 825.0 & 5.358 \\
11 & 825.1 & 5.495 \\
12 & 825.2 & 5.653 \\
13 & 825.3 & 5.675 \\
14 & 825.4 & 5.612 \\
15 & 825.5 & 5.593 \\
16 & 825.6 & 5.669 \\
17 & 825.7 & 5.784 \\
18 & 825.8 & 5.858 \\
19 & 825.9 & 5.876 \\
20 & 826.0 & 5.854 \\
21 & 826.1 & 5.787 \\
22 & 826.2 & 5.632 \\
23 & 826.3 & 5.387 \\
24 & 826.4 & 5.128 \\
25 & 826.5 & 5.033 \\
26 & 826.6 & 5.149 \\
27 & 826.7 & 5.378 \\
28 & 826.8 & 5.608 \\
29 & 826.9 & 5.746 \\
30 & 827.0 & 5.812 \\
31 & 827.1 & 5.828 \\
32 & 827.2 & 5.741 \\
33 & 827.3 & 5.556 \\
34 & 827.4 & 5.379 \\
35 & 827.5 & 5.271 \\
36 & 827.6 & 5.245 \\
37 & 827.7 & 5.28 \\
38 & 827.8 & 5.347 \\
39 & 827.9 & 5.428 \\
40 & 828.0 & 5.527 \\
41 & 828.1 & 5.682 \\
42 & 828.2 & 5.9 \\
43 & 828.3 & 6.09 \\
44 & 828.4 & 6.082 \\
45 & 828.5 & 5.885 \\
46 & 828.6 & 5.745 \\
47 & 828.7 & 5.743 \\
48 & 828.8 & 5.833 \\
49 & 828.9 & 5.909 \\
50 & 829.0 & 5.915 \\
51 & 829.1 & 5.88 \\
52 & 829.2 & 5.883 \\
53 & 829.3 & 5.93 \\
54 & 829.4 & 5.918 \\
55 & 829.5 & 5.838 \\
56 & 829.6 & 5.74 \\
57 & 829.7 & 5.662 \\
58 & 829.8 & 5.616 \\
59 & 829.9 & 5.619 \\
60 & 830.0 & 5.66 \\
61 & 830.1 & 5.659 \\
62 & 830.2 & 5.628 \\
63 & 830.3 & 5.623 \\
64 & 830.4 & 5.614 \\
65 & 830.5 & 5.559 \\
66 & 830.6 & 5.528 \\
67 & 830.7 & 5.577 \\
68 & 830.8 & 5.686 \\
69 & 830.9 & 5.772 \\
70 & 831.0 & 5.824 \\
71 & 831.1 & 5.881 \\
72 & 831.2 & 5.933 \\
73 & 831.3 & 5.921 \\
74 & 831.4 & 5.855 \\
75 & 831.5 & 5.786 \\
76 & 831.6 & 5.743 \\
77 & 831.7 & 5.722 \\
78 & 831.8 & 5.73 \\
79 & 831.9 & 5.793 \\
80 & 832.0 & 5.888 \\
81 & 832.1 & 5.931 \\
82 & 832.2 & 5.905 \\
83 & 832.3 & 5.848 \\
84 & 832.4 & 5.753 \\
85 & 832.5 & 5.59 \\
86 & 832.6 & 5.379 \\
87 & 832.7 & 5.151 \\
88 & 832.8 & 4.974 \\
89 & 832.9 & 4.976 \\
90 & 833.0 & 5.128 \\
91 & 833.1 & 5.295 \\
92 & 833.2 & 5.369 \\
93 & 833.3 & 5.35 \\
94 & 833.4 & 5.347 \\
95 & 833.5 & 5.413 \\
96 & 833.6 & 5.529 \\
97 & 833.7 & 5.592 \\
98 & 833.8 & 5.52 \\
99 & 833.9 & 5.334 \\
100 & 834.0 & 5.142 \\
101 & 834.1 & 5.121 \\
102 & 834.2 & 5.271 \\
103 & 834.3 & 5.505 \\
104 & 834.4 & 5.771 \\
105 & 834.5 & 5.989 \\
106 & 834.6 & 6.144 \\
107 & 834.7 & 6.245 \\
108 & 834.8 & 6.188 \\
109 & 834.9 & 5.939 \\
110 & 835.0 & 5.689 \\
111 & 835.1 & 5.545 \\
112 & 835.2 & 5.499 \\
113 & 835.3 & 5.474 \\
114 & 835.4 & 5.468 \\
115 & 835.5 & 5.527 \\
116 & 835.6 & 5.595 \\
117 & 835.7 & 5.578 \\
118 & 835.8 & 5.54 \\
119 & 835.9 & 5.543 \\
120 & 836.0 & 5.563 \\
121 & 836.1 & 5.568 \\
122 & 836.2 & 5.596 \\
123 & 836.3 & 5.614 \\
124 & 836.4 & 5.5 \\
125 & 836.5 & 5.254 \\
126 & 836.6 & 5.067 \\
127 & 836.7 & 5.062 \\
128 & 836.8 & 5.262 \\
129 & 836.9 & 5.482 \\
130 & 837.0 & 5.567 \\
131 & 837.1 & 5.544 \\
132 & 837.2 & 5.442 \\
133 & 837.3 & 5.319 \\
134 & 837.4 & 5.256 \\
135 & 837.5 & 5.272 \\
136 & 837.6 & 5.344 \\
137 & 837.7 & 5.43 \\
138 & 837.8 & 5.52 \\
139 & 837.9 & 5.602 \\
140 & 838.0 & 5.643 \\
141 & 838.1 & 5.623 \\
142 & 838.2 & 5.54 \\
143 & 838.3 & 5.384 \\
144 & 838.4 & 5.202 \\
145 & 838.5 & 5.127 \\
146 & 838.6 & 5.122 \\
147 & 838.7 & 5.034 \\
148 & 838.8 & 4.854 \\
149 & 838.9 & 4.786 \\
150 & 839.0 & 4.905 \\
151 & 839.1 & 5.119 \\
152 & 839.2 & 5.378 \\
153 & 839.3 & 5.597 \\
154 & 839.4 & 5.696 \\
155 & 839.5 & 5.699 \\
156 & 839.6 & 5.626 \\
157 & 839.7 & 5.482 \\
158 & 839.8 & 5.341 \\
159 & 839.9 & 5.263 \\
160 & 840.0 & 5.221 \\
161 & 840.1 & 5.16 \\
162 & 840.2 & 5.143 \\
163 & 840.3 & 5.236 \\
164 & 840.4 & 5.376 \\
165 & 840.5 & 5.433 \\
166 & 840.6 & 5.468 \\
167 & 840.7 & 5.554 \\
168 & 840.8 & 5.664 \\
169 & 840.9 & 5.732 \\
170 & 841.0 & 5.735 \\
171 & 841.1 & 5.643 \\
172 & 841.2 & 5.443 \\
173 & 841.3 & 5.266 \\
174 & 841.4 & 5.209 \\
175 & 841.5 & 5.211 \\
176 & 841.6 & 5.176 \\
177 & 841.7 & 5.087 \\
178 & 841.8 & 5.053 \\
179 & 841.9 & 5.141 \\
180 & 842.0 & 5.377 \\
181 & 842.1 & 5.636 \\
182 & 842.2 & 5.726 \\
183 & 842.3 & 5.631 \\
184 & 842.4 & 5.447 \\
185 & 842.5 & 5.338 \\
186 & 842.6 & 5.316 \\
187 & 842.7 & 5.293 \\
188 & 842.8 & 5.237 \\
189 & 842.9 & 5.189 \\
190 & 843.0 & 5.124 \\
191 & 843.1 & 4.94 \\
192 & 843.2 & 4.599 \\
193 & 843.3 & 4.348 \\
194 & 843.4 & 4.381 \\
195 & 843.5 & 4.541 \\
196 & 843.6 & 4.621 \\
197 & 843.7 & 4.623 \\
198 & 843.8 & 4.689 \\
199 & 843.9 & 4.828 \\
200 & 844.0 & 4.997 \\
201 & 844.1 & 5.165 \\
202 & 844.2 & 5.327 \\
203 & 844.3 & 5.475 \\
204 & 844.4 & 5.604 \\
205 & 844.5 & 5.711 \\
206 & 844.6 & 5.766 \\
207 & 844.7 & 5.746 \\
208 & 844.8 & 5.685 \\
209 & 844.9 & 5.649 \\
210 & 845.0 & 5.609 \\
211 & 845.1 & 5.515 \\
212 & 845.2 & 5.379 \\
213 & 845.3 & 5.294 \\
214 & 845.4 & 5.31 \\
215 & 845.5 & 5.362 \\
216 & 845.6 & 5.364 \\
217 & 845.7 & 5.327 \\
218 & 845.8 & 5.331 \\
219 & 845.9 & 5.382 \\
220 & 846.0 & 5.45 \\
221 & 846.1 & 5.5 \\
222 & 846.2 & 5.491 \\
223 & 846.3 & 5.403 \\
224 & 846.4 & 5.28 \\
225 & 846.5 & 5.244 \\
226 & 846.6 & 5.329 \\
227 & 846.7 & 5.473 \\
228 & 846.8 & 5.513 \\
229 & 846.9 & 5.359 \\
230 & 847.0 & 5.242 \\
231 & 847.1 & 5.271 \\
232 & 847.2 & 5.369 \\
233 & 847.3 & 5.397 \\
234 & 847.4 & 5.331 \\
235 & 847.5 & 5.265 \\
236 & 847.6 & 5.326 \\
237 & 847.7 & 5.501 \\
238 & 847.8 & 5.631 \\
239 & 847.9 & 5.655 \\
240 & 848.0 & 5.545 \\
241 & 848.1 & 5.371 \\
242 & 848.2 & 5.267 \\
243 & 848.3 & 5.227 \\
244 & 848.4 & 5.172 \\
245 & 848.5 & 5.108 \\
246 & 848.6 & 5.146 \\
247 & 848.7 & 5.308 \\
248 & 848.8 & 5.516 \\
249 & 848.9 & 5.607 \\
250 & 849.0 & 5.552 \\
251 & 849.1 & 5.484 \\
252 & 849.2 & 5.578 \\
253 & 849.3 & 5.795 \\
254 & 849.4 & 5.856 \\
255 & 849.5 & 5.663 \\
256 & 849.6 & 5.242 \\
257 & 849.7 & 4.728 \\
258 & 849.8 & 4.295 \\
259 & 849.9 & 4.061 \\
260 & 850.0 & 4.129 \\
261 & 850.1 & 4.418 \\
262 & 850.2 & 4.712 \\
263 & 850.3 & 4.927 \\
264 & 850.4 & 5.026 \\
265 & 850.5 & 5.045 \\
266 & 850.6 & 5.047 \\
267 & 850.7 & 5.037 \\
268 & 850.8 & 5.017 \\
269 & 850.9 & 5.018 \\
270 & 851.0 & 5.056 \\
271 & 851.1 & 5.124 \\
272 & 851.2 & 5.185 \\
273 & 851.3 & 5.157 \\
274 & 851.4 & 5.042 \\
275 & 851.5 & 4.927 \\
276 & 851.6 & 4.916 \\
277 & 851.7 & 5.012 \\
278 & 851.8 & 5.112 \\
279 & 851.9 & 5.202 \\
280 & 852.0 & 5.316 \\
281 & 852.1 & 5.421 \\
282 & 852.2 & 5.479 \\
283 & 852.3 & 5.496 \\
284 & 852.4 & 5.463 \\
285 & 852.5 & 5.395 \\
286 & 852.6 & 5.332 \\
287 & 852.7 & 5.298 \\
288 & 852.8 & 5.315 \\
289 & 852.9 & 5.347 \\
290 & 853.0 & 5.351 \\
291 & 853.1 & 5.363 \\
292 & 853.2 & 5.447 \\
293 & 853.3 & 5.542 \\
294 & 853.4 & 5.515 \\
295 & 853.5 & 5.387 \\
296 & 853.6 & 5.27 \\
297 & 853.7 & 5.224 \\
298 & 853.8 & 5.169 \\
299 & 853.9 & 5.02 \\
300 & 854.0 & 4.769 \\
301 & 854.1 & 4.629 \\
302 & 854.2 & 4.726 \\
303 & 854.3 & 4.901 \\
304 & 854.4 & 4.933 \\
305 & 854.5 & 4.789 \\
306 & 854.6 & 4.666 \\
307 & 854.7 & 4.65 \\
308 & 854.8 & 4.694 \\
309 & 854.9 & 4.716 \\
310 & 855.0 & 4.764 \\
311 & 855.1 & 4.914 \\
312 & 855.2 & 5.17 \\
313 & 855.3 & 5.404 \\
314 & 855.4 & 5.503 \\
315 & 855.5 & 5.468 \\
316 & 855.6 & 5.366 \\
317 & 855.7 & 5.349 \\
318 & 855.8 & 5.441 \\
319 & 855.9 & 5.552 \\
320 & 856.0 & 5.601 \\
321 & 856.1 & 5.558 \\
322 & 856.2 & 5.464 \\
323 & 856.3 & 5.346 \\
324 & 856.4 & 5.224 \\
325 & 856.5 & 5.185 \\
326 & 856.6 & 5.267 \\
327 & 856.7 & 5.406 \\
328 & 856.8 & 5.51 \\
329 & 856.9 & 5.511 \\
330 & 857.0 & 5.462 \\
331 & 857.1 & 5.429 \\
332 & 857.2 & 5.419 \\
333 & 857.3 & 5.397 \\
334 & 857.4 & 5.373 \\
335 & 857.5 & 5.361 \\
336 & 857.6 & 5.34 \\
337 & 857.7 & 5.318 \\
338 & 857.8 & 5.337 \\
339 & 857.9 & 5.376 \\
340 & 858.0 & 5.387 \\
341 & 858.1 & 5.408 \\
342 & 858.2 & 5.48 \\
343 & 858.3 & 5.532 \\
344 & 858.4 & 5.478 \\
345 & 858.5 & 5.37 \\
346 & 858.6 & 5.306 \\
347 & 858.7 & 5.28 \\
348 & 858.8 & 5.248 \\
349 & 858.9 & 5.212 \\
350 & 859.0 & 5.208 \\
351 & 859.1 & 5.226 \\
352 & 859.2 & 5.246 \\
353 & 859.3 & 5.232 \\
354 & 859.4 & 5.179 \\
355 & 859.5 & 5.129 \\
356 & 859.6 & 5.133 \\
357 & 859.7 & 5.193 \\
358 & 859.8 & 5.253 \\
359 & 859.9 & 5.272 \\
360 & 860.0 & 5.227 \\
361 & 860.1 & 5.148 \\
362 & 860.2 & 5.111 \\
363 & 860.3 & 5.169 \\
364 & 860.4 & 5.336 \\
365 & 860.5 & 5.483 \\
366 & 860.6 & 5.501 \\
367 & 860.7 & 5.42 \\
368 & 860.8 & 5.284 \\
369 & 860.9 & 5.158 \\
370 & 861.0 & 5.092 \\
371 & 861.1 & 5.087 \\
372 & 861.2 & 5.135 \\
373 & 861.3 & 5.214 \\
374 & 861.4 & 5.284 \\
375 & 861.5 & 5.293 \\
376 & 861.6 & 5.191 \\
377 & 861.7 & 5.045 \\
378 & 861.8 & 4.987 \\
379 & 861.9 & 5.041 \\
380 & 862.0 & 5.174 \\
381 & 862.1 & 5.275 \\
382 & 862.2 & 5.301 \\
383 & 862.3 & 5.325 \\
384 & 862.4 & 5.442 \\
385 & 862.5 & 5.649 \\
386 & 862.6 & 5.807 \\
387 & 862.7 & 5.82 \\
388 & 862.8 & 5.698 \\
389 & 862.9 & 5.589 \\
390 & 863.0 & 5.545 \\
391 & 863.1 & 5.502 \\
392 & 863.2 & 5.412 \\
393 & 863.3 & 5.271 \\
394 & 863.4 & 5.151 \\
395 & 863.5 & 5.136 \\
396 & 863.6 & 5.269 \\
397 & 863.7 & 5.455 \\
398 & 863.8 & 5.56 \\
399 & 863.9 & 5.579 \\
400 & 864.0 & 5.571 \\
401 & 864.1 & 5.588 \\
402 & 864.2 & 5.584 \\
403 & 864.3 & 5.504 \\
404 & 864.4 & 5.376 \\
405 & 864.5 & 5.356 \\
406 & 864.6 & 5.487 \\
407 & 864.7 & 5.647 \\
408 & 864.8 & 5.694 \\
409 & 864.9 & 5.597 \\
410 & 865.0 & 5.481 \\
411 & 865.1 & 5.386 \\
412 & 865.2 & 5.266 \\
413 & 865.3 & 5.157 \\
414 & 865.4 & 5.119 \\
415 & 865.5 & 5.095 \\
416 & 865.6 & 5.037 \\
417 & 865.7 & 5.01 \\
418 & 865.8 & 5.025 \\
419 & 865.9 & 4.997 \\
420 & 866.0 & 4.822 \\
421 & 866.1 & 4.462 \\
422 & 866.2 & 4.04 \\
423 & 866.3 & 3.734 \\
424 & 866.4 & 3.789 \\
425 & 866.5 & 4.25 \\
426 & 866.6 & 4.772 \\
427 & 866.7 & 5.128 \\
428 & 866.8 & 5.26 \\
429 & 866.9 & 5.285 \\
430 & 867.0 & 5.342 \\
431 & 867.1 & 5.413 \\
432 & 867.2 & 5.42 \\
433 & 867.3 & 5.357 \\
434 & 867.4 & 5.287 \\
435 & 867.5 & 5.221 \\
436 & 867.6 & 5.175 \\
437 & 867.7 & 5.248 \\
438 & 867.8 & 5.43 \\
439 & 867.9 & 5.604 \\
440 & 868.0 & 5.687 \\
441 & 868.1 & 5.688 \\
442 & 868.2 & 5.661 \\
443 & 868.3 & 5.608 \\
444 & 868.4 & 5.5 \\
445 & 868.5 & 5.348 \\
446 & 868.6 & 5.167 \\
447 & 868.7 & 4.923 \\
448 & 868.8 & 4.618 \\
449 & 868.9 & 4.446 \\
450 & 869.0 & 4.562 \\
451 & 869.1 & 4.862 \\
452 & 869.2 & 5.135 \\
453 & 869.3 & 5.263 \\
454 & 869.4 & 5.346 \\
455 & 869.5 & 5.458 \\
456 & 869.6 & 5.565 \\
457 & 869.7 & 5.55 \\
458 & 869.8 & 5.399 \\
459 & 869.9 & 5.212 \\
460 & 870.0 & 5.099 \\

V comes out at 0.02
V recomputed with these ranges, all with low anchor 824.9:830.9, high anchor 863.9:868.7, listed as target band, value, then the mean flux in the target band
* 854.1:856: 0.058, 5.06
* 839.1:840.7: 0.021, 5.4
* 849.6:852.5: 0.082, 4.99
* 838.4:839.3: 0.090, 5.08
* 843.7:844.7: 0.037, 5.27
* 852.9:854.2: 0.029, 5.21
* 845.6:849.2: 0.008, 5.38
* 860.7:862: 0.021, 5.16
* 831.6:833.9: 0.016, 5.51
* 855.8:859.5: -0.012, 5.37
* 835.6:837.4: 0.021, 5.44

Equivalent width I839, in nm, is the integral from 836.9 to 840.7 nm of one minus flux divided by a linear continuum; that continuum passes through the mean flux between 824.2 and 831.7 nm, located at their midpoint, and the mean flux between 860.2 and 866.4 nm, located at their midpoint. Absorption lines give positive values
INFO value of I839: 0.130 nm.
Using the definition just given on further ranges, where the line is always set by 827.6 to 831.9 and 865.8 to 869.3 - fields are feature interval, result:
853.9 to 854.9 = 0.10 nm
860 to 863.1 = -0.10 nm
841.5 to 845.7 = 0.19 nm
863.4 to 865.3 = -0.13 nm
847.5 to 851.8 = 0.17 nm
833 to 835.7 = 0.04 nm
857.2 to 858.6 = -0.05 nm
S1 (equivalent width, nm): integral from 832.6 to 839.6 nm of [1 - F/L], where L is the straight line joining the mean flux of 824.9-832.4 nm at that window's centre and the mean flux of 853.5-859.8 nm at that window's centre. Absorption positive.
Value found 0.16 nm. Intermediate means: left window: 5.68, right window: 5.23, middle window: 5.43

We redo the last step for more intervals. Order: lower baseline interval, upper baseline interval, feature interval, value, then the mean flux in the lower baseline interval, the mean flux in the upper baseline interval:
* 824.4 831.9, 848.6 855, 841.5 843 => 0.00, 5.67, 5.12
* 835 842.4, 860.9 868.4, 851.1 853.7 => 0.02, 5.4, 5.26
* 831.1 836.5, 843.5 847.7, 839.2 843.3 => 0.06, 5.59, 5.33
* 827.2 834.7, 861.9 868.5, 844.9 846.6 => 0.03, 5.63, 5.28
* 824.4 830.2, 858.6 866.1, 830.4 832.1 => -0.05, 5.65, 5.3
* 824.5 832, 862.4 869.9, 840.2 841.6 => 0.02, 5.67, 5.25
